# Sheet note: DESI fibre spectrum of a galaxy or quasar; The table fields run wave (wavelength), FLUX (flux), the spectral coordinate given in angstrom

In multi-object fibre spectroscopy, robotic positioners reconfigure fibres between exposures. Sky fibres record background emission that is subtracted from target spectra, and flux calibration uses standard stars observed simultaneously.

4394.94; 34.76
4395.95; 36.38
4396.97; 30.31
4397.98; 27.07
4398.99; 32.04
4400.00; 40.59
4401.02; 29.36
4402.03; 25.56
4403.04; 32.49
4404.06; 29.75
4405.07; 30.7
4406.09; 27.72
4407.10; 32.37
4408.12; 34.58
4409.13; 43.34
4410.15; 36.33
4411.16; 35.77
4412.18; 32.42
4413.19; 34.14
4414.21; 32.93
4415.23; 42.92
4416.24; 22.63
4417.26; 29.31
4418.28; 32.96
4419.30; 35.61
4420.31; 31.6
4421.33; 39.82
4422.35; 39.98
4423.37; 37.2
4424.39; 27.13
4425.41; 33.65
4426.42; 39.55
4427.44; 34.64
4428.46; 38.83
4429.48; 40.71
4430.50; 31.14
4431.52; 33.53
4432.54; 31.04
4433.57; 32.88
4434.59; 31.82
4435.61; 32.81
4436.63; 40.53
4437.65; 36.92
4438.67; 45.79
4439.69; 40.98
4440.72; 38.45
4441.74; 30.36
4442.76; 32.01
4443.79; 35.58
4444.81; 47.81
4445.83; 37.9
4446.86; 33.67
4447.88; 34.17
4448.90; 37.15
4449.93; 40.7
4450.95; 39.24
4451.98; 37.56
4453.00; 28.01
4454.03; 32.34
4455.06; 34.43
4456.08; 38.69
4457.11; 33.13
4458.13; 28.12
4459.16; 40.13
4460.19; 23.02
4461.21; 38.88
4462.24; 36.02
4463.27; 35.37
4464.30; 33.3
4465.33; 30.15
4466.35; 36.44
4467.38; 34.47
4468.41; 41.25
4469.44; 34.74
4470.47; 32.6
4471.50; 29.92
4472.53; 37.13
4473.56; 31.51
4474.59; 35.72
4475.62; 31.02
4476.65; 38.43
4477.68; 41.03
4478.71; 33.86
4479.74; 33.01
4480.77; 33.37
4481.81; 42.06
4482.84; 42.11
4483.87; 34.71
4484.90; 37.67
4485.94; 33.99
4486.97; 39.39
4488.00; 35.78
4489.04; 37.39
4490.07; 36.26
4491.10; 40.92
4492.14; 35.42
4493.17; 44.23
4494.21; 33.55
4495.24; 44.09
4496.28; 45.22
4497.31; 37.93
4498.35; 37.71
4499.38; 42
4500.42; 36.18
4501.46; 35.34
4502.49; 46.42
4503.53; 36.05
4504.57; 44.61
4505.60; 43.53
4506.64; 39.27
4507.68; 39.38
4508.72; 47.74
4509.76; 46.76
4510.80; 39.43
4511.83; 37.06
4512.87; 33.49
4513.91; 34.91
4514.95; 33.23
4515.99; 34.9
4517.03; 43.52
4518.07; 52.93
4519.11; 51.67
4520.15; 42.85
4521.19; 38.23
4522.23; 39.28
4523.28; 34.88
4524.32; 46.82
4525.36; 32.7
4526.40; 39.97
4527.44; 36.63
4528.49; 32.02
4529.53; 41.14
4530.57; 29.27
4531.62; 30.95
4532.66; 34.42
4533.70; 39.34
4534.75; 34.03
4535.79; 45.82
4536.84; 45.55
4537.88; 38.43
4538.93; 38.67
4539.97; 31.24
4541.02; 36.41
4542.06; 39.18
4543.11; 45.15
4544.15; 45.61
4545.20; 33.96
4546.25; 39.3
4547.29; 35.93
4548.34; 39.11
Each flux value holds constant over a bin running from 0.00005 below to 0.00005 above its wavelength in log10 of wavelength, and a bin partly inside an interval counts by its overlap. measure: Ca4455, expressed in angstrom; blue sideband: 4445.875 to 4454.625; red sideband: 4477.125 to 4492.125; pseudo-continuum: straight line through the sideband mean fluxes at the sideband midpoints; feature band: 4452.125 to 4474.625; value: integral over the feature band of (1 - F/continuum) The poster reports 1.4 angstrom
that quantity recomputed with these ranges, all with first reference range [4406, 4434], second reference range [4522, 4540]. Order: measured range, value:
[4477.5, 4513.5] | -2.5 angstrom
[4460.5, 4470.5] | 0.1 angstrom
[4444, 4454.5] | -0.5 angstrom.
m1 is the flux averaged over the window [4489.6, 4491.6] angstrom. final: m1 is 38.7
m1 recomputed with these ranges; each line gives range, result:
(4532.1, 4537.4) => 39.8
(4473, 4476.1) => 32.8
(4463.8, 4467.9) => 33.6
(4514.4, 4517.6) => 37.4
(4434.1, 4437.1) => 35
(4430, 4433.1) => 31.8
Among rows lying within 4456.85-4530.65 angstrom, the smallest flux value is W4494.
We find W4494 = 23.02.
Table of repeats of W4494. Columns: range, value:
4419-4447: 27.13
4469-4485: 29.92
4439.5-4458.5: 28.01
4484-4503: 33.55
